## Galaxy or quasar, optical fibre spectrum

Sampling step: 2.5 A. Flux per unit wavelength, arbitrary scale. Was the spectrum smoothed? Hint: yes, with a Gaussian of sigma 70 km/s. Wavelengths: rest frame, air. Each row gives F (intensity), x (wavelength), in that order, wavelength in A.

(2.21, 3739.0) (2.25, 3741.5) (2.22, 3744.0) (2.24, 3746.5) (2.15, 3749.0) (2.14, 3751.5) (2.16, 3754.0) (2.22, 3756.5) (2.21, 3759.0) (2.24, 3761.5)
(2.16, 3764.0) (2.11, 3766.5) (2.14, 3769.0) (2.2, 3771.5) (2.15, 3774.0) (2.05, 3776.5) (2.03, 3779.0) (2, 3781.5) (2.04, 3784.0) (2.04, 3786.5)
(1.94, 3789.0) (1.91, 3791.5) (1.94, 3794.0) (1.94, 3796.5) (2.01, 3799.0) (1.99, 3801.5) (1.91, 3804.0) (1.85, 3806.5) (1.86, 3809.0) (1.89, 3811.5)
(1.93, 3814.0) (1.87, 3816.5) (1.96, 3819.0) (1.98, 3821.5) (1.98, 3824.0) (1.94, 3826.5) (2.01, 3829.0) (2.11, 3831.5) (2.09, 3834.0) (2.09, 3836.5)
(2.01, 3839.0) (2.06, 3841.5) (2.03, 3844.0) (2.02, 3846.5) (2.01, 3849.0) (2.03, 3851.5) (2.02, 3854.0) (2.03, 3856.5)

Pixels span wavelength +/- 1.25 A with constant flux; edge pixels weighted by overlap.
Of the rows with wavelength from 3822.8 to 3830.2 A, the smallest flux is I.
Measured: 1.94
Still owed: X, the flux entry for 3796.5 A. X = 1.94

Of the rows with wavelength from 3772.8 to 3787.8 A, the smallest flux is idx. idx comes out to 2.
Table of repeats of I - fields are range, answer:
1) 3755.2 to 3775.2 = 2.11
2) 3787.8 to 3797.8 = 1.91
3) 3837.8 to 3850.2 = 2.01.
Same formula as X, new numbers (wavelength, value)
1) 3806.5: 1.85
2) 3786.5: 2.04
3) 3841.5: 2.06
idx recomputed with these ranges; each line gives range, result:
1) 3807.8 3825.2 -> 1.86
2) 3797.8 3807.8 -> 1.85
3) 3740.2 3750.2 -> 2.15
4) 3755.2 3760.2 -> 2.21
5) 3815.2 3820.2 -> 1.87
